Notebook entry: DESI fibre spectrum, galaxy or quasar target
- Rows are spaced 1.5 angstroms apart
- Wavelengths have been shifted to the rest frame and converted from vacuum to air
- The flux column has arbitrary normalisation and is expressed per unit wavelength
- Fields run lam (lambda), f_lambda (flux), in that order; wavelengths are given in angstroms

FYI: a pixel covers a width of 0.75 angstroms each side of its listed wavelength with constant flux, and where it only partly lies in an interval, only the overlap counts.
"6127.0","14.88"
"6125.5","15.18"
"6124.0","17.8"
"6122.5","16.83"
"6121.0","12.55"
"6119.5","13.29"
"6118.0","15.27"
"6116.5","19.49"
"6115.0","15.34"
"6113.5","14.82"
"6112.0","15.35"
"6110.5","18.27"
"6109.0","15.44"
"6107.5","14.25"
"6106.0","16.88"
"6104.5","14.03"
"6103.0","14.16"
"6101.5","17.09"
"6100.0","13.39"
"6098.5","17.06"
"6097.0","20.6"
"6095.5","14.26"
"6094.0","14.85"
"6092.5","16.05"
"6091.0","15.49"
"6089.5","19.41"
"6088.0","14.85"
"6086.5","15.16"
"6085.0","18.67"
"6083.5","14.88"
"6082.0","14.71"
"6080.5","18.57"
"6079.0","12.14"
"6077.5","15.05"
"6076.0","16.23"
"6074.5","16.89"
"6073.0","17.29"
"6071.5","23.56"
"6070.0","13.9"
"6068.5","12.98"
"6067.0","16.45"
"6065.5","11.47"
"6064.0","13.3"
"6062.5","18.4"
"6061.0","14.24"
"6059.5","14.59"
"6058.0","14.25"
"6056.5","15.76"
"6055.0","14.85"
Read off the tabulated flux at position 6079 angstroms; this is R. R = 12.14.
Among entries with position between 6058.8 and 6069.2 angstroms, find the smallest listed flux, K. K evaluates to 11.47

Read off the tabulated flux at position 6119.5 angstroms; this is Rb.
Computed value 13.29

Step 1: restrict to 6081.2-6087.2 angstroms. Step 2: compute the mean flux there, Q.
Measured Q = 15.9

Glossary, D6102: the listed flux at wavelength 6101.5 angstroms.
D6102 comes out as 17.09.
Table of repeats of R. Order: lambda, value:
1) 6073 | 17.29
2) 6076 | 16.23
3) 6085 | 18.67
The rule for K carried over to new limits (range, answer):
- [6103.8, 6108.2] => 14.03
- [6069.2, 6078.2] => 13.9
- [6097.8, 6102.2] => 13.39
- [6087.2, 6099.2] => 14.26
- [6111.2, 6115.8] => 14.82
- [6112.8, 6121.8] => 12.55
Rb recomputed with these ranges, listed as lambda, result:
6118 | 15.27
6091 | 15.49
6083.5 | 14.88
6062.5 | 18.4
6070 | 13.9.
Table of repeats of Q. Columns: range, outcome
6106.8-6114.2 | 15.6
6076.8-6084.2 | 15.1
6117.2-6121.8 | 13.8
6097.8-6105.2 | 15.1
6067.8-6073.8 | 17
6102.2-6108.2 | 14.9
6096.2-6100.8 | 17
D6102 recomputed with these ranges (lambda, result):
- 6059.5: 14.59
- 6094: 14.85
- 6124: 17.8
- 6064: 13.3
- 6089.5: 19.41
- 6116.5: 19.49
